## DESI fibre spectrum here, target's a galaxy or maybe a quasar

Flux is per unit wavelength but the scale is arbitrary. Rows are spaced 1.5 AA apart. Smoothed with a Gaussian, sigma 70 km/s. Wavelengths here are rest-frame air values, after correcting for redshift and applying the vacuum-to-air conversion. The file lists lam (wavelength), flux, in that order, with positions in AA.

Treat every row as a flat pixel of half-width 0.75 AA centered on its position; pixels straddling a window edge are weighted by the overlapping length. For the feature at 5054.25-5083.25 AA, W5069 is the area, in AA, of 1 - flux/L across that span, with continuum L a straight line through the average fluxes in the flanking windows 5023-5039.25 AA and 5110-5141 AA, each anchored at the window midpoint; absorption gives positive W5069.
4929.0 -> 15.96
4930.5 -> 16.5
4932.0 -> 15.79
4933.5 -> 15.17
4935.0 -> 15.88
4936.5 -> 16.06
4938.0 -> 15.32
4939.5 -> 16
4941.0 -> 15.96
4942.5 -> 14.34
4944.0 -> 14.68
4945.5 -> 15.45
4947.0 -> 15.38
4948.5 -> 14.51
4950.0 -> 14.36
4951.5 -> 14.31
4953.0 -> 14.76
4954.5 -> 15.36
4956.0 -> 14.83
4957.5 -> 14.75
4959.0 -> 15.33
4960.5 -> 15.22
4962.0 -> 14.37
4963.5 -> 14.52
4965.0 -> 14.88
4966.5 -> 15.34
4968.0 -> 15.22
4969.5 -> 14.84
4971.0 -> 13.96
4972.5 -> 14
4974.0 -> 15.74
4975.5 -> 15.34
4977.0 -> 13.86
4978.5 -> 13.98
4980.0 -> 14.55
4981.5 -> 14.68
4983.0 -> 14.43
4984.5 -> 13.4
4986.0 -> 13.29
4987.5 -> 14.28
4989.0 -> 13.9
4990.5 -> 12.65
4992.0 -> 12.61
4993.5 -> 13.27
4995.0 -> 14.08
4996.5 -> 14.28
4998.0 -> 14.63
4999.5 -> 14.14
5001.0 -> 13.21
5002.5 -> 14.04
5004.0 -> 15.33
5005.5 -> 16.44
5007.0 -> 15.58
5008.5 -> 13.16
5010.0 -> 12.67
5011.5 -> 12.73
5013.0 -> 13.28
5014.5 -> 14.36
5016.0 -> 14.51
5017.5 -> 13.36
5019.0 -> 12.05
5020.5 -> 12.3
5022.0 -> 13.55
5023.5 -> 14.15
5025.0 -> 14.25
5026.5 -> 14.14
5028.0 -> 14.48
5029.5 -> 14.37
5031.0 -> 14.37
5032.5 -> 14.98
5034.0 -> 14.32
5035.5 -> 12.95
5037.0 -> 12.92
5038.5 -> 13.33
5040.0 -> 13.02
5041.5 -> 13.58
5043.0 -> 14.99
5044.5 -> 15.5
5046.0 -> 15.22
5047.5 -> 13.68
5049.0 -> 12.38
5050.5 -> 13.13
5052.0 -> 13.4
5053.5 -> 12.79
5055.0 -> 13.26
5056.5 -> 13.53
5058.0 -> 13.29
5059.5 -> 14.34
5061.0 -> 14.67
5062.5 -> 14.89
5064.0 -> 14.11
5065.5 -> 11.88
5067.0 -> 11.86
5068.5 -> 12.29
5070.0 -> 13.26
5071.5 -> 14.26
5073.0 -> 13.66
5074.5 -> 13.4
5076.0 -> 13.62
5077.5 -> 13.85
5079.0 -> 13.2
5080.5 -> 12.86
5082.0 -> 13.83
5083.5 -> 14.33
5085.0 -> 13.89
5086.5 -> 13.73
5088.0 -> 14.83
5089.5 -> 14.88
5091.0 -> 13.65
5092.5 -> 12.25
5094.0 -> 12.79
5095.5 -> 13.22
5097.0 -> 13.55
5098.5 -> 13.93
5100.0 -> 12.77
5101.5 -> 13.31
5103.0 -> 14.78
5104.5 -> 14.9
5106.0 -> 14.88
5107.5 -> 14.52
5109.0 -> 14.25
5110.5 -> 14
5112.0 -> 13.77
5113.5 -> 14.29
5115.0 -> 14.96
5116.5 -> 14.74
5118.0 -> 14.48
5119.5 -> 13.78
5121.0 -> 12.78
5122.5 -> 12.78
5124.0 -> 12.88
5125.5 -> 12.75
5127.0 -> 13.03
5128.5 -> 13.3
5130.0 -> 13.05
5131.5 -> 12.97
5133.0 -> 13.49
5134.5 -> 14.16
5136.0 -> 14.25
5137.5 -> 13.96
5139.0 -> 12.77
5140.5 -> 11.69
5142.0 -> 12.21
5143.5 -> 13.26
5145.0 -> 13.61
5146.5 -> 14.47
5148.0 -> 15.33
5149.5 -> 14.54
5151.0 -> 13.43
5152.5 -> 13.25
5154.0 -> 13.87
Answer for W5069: 0.7 AA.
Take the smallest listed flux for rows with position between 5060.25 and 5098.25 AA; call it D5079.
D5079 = 11.86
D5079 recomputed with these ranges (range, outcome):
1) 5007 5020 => 12.05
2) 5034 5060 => 12.38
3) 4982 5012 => 12.61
